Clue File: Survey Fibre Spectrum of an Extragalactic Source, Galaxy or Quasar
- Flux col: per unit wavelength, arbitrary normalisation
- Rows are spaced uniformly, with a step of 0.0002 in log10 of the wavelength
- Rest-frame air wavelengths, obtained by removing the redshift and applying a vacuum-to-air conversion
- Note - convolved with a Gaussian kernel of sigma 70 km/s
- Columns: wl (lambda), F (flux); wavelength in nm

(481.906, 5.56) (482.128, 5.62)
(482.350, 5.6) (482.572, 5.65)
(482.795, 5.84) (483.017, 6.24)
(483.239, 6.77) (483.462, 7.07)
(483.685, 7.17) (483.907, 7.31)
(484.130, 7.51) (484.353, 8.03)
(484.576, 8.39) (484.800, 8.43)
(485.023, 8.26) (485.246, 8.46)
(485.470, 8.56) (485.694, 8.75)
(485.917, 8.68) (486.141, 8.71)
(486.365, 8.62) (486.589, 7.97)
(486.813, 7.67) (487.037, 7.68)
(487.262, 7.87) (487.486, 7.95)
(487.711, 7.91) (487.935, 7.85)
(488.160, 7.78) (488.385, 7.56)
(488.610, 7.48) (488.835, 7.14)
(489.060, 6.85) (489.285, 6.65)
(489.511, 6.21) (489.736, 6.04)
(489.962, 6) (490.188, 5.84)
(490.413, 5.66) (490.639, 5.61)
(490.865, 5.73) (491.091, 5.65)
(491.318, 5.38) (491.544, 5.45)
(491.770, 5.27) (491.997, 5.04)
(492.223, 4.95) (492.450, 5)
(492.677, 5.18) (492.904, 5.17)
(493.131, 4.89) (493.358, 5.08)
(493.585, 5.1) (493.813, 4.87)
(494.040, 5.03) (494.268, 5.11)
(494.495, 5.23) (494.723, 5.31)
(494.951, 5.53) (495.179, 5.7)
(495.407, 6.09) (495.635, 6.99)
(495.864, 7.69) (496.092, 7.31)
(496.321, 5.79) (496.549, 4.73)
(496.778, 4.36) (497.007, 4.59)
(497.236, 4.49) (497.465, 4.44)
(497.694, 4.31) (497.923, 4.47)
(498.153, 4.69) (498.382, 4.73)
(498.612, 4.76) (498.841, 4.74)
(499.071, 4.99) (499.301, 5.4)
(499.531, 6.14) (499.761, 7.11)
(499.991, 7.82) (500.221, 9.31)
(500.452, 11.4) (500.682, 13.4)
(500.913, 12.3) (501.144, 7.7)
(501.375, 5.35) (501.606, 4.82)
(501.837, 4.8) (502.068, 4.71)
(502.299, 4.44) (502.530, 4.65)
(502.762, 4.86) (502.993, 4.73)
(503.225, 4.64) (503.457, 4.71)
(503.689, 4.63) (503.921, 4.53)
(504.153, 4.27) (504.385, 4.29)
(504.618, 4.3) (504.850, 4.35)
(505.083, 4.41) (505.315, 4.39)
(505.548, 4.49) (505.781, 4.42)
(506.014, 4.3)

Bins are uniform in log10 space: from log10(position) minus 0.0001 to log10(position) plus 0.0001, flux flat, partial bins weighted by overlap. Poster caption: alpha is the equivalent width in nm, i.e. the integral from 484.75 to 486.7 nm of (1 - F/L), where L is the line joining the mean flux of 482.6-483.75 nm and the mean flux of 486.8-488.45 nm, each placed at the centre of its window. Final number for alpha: -0.34 nm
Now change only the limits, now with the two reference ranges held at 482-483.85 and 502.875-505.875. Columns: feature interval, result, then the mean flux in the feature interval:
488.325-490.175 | -0.297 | 6.67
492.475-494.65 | 0.123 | 5.07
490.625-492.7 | 0.084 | 5.32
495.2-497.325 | -0.260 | 5.79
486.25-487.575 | -0.451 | 7.96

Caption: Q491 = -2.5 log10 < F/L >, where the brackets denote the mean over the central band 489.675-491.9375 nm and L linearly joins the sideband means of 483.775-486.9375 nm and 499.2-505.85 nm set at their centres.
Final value 0.311 mag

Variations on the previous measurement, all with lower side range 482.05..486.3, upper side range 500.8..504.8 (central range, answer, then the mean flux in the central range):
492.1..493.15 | 0.27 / 5.05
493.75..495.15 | 0.19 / 5.22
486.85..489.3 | -0.08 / 7.56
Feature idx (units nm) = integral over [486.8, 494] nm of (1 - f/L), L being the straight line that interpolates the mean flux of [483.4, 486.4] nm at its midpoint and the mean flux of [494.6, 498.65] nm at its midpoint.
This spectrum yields 0.74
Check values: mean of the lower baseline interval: 8.15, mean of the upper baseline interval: 5.34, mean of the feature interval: 6.17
